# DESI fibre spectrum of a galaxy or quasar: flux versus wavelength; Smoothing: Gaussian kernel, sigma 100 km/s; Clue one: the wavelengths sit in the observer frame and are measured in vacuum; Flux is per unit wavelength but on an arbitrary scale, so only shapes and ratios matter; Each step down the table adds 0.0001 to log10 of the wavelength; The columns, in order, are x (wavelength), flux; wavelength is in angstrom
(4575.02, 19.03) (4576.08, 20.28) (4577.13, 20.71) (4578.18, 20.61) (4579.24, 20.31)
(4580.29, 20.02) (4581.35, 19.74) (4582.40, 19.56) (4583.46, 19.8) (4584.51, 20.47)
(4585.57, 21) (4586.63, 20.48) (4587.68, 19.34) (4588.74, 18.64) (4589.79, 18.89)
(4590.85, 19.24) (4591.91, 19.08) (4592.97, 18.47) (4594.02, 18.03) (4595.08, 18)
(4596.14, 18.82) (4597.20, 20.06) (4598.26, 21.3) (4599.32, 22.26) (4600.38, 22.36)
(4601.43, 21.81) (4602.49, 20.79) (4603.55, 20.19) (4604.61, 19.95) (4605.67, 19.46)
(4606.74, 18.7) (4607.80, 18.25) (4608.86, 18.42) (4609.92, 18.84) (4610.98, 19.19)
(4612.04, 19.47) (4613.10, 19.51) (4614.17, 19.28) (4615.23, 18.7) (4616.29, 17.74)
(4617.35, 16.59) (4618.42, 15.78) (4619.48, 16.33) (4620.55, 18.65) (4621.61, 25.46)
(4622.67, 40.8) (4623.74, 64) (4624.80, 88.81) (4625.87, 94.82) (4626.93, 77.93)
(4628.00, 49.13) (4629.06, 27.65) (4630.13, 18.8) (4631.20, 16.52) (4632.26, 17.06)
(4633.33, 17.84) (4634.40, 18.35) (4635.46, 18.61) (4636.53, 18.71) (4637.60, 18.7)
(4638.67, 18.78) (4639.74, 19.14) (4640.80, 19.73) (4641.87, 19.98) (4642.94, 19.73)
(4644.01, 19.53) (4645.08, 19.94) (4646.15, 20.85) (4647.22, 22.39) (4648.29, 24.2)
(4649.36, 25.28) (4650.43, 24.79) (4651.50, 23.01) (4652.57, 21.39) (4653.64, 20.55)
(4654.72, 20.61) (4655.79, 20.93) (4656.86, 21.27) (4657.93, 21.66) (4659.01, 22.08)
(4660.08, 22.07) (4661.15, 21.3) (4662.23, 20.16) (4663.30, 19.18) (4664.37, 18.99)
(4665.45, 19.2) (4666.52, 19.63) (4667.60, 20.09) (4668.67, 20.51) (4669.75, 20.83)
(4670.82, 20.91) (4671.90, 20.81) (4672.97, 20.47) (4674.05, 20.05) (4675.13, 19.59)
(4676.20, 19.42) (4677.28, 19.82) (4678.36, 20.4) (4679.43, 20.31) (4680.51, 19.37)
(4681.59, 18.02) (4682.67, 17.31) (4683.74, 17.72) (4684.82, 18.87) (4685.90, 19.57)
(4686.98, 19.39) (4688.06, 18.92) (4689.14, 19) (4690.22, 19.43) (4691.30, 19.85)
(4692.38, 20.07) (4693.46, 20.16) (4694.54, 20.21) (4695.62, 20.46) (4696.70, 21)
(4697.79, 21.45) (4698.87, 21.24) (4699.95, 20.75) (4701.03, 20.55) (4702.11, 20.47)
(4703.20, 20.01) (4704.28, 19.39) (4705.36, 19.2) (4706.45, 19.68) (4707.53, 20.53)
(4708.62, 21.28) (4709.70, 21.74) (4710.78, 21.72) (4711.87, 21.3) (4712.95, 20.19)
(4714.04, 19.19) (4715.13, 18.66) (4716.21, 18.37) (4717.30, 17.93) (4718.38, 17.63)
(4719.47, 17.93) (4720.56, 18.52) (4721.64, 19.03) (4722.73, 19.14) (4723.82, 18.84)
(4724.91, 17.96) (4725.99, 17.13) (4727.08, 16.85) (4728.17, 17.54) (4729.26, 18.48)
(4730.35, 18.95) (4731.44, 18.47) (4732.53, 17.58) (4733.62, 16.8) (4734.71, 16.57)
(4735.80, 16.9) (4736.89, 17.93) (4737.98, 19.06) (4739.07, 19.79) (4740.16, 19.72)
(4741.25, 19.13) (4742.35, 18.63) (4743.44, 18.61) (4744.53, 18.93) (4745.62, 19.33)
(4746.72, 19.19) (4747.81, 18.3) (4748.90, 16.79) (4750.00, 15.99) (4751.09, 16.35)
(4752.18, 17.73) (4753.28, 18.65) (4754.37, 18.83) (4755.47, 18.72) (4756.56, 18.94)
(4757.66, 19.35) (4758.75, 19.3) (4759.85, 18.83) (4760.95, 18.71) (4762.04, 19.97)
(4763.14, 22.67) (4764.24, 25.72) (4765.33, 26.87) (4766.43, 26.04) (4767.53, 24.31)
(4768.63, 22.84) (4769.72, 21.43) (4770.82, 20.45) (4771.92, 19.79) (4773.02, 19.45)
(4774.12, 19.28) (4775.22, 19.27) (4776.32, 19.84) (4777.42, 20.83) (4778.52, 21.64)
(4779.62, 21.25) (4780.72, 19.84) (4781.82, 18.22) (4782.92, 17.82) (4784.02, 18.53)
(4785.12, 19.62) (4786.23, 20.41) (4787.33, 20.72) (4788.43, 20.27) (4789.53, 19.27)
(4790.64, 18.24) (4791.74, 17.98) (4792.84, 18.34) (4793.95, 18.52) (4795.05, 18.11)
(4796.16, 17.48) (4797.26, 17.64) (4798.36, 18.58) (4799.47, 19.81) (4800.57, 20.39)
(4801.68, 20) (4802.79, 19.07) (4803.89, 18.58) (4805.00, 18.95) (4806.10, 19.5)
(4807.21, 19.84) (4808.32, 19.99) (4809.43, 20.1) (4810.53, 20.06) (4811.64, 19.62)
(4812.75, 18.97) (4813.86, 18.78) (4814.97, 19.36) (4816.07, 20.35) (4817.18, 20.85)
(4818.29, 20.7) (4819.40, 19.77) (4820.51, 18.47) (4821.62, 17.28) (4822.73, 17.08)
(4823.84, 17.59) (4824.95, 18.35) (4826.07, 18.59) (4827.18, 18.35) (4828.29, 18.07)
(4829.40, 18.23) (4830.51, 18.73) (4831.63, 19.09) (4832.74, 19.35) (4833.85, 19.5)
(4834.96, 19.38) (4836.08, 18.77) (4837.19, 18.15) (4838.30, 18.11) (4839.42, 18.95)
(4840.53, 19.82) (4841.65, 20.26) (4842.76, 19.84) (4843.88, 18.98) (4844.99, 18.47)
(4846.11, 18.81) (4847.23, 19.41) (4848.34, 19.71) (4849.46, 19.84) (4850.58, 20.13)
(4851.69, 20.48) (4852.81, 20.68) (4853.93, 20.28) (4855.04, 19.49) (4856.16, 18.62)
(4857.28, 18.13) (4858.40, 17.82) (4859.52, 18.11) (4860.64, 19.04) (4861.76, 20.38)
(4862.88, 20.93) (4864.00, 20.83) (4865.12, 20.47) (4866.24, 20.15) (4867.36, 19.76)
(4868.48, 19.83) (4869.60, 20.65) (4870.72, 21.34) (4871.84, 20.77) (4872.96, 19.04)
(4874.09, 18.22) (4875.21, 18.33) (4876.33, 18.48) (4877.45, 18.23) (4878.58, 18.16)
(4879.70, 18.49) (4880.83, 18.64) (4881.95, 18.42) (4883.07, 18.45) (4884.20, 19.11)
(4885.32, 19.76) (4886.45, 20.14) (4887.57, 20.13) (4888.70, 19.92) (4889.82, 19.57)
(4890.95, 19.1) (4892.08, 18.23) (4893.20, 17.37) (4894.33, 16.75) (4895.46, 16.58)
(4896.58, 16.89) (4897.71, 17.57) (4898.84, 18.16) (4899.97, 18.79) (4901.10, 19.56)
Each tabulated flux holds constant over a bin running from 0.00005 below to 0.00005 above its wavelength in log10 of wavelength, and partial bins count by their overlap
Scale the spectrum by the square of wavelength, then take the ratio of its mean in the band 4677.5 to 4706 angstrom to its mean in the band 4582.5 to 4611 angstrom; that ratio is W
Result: 1.04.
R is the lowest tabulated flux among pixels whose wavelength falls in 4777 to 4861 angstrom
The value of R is 17.08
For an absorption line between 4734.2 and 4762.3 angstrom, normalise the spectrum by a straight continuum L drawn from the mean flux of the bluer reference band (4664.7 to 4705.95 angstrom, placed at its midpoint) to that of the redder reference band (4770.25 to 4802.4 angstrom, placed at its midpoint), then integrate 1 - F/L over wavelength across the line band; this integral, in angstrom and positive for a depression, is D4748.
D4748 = 1.6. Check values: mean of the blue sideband 19.8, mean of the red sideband 19.4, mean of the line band 18.5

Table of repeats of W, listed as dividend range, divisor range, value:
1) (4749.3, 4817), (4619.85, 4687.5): 0.84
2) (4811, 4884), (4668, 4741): 1.05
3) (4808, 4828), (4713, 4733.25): 1.09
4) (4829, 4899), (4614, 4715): 0.90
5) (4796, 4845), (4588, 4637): 0.81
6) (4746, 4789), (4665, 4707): 1.05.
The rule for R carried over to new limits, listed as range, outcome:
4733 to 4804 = 15.99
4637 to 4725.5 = 17.31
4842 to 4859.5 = 17.82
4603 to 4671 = 15.78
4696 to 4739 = 16.57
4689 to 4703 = 19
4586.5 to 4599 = 18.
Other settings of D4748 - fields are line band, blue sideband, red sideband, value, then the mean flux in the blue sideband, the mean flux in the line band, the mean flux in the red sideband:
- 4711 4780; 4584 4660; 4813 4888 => 6.7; 24.1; 19.3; 19.2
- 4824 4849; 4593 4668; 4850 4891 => 1.5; 24.2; 18.9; 19.5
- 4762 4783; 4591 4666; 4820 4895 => -0.5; 24.2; 21.5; 19.1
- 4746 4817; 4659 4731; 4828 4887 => -0.9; 19.6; 19.7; 19.3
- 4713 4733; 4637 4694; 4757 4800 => 1.9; 20.3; 18.3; 20.2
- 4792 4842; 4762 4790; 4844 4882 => 3.1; 21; 19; 19.4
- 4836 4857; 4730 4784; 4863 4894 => 0.0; 19.6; 19.4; 19.3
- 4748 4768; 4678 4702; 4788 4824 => -0.8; 19.7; 20.2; 19.1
